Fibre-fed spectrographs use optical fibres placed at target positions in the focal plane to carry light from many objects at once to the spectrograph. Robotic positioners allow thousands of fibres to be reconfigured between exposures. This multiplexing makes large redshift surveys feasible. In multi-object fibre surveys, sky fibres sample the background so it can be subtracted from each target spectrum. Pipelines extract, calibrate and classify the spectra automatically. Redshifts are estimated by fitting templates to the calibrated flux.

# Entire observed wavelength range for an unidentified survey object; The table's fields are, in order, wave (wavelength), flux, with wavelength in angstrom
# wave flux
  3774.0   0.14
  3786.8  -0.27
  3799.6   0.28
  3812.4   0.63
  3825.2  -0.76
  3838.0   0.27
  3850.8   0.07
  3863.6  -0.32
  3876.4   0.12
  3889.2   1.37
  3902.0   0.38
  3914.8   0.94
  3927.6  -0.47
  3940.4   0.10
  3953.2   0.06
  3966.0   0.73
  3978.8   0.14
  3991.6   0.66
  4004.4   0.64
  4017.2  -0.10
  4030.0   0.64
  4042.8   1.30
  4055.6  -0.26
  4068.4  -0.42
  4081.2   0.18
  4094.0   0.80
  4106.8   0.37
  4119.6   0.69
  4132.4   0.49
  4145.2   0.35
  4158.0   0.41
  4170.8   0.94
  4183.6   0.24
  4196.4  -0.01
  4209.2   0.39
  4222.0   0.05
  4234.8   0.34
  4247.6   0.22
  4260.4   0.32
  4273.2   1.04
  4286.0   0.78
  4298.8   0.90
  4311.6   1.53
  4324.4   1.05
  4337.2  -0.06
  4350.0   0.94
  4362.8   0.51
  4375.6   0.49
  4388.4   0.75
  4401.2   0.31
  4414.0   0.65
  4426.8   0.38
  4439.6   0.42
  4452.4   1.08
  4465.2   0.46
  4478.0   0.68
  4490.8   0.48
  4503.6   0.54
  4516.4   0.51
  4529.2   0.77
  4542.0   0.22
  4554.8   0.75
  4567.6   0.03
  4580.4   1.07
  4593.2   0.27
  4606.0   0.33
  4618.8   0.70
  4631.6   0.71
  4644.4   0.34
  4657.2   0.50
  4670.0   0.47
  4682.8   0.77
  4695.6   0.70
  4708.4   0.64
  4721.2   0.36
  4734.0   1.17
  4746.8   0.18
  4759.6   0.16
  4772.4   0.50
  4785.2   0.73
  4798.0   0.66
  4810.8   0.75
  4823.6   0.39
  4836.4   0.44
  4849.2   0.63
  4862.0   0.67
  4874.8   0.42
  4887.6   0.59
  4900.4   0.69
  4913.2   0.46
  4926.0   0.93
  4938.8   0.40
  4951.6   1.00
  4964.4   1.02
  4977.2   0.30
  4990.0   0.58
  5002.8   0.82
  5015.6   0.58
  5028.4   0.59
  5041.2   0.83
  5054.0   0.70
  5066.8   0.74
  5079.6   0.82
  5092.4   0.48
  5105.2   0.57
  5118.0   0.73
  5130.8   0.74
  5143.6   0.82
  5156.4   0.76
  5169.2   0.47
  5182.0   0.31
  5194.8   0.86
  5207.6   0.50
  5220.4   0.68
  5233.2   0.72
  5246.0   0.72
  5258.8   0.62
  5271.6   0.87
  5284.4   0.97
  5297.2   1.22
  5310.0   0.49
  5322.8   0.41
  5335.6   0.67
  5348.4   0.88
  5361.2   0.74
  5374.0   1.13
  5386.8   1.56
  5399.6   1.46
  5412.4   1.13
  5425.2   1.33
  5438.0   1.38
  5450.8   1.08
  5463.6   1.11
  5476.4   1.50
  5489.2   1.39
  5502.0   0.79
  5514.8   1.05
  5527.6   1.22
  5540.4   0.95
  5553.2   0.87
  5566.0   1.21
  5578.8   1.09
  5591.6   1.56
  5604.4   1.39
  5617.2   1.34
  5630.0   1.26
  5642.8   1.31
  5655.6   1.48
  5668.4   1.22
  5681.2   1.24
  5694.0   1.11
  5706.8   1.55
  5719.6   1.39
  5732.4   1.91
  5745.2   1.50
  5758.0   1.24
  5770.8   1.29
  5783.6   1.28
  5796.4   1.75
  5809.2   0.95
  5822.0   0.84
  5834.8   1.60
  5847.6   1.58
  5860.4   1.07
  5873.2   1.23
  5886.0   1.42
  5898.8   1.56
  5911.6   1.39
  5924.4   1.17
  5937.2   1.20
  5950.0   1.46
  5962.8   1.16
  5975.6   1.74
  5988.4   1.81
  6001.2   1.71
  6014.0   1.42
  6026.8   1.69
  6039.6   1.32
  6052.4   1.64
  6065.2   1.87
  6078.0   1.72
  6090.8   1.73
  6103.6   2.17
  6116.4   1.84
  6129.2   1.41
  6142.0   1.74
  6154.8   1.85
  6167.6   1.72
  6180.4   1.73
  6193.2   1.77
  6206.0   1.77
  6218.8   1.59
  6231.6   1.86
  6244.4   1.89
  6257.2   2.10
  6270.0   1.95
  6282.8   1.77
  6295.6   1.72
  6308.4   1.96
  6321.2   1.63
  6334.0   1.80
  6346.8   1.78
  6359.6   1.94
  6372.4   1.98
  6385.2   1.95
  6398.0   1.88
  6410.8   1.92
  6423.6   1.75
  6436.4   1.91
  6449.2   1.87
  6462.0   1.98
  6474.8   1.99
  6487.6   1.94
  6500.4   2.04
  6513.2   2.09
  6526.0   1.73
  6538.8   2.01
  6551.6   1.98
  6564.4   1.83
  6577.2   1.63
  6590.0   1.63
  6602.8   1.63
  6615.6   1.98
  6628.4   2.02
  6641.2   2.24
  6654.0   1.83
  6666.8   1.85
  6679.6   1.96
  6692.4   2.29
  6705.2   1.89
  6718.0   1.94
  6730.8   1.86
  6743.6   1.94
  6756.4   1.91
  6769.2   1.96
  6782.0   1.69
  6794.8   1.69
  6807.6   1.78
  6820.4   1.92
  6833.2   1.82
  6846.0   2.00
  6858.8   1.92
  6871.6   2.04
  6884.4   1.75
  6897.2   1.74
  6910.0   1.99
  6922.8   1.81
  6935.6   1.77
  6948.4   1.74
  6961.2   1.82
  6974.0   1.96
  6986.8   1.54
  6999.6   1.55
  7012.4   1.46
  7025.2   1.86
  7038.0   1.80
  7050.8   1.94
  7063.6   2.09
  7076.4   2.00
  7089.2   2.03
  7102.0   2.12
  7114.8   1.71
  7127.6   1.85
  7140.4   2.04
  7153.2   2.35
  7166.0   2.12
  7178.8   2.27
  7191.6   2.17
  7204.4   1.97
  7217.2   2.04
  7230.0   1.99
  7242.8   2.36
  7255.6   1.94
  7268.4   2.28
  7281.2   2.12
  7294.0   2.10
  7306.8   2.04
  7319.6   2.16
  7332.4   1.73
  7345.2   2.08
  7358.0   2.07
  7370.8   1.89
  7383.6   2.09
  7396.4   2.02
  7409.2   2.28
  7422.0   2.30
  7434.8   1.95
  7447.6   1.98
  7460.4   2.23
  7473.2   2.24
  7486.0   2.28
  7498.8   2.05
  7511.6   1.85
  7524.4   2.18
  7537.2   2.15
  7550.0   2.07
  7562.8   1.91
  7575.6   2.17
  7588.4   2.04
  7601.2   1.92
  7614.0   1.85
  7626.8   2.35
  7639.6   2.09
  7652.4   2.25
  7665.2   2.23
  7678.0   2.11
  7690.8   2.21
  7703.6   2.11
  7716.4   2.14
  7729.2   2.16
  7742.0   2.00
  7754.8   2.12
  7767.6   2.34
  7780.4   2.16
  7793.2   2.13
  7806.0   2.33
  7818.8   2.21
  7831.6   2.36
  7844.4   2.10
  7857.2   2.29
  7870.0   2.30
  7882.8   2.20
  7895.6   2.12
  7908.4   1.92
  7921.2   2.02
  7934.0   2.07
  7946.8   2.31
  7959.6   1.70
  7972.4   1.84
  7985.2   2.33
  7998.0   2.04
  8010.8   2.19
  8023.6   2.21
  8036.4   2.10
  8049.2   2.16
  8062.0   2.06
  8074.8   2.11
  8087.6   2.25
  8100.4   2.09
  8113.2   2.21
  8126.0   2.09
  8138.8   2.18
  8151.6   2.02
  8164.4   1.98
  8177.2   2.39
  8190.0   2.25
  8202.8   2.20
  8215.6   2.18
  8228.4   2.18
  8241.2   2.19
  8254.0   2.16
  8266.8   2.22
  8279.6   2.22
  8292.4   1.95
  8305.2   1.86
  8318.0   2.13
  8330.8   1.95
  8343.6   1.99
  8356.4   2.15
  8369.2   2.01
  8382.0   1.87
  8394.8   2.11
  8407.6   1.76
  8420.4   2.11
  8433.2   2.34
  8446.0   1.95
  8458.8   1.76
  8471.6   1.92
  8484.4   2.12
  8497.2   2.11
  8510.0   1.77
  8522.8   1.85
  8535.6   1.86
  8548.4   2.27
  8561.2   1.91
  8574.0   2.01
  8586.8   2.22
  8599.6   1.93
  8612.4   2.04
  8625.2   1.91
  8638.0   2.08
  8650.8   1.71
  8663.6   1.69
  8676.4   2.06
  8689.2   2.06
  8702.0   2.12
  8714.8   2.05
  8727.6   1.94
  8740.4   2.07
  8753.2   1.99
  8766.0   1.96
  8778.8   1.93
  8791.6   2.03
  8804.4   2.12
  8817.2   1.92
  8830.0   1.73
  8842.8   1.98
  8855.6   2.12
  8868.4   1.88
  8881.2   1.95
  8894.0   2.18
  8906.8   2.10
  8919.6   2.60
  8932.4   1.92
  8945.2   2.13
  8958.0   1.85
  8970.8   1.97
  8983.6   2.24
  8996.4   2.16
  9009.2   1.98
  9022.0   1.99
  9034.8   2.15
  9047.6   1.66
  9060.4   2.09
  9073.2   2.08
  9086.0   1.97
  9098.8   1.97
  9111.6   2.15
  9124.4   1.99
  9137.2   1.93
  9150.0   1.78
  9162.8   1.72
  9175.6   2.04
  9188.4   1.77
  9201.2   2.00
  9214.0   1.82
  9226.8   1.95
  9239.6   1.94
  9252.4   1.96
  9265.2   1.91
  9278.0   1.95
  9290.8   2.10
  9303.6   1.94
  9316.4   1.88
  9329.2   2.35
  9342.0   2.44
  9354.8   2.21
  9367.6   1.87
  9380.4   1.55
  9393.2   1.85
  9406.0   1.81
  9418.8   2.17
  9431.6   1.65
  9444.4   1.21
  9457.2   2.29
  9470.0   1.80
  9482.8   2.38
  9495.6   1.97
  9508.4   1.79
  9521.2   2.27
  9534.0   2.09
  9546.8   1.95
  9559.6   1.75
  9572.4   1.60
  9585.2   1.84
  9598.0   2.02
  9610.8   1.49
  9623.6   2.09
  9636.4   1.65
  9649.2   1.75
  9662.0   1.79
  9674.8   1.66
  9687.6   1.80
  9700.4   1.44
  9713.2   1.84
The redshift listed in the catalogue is 0.351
